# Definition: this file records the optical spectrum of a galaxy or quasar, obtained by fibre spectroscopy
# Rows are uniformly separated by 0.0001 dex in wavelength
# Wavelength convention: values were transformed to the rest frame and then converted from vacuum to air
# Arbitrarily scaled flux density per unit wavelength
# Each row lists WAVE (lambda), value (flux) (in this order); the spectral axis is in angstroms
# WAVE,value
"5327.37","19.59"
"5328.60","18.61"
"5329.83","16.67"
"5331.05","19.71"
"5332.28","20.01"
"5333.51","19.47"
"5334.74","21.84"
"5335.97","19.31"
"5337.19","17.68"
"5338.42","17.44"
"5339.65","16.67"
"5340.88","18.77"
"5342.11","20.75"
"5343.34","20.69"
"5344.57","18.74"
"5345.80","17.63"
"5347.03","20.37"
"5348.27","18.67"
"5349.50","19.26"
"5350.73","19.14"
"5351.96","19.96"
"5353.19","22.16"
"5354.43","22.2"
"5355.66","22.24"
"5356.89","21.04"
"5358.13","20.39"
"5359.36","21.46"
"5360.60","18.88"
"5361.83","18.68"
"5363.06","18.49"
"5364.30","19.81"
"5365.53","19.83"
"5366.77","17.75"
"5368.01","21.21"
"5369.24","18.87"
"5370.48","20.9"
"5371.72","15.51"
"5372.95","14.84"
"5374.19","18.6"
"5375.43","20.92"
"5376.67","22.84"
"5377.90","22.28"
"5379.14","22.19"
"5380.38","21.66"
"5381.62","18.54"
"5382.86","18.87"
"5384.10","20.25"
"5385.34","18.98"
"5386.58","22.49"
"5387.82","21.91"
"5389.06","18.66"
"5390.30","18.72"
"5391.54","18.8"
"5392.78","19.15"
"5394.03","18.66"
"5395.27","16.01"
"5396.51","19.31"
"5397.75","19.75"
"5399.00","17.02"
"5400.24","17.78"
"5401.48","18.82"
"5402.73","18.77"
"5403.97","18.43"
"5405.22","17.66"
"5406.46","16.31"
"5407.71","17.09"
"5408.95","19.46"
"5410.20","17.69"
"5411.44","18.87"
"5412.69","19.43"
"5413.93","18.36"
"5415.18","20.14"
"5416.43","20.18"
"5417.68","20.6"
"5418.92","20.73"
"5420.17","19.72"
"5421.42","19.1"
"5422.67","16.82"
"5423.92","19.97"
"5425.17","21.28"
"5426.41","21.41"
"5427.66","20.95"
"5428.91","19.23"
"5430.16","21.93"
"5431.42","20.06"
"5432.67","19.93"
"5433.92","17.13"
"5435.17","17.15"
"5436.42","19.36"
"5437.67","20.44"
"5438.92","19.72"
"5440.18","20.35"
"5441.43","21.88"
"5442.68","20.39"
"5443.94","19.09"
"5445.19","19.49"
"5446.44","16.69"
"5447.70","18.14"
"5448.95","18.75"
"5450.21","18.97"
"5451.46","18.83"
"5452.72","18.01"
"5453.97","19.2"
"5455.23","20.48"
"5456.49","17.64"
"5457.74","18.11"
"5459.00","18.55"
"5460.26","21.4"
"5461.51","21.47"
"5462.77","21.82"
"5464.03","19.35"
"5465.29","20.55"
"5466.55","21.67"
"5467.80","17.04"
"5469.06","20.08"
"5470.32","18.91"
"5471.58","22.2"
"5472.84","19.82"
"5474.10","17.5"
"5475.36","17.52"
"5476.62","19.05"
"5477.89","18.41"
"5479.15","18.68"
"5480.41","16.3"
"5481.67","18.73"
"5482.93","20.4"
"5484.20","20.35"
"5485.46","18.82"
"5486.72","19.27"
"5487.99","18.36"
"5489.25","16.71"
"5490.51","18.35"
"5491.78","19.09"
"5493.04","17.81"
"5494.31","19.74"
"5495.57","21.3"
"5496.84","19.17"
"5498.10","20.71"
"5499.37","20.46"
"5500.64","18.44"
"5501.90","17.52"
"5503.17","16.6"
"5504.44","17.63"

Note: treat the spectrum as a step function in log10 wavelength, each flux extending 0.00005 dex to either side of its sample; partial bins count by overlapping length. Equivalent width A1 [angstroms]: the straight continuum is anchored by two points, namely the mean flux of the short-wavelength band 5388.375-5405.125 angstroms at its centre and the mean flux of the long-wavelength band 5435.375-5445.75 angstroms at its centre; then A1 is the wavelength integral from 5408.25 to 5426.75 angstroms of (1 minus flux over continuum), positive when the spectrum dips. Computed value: -0.4 angstroms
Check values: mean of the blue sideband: 18.4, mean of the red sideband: 20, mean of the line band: 19.6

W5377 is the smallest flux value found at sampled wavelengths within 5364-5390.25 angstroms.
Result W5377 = 14.84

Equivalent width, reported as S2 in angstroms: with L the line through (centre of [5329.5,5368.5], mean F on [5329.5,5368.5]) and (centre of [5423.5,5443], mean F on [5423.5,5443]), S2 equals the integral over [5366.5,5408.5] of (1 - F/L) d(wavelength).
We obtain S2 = 1.5 angstroms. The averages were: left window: 19.6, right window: 20.1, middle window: 19.1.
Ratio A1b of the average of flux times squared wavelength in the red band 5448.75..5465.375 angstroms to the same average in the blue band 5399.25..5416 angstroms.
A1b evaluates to 1.08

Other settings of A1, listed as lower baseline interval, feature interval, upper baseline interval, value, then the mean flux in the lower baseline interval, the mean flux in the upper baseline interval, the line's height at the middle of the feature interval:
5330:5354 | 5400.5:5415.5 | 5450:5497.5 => 0.71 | 19.4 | 19.2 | 19.3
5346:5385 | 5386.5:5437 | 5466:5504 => 1.09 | 19.9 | 19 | 19.5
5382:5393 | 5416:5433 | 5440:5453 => -0.68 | 19.8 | 19.1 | 19.4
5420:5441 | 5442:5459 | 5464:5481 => 0.57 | 19.7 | 19.1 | 19.4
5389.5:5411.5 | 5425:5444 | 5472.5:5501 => -1.56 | 18.2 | 18.9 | 18.5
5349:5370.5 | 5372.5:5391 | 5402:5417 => -0.72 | 20.1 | 18.5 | 19.4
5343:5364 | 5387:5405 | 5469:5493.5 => 0.80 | 20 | 18.8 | 19.6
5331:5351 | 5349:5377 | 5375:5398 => -0.27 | 19.2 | 20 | 19.6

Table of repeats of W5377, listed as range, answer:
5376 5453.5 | 16.01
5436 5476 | 16.69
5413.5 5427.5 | 16.82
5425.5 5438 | 17.13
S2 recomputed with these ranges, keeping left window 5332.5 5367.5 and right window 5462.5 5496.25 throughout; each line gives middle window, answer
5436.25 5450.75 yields -0.12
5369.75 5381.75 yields -0.21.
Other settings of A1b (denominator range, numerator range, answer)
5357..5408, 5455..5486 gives 1.04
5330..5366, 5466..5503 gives 1.02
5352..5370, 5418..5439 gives 1.00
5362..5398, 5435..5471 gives 1.03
